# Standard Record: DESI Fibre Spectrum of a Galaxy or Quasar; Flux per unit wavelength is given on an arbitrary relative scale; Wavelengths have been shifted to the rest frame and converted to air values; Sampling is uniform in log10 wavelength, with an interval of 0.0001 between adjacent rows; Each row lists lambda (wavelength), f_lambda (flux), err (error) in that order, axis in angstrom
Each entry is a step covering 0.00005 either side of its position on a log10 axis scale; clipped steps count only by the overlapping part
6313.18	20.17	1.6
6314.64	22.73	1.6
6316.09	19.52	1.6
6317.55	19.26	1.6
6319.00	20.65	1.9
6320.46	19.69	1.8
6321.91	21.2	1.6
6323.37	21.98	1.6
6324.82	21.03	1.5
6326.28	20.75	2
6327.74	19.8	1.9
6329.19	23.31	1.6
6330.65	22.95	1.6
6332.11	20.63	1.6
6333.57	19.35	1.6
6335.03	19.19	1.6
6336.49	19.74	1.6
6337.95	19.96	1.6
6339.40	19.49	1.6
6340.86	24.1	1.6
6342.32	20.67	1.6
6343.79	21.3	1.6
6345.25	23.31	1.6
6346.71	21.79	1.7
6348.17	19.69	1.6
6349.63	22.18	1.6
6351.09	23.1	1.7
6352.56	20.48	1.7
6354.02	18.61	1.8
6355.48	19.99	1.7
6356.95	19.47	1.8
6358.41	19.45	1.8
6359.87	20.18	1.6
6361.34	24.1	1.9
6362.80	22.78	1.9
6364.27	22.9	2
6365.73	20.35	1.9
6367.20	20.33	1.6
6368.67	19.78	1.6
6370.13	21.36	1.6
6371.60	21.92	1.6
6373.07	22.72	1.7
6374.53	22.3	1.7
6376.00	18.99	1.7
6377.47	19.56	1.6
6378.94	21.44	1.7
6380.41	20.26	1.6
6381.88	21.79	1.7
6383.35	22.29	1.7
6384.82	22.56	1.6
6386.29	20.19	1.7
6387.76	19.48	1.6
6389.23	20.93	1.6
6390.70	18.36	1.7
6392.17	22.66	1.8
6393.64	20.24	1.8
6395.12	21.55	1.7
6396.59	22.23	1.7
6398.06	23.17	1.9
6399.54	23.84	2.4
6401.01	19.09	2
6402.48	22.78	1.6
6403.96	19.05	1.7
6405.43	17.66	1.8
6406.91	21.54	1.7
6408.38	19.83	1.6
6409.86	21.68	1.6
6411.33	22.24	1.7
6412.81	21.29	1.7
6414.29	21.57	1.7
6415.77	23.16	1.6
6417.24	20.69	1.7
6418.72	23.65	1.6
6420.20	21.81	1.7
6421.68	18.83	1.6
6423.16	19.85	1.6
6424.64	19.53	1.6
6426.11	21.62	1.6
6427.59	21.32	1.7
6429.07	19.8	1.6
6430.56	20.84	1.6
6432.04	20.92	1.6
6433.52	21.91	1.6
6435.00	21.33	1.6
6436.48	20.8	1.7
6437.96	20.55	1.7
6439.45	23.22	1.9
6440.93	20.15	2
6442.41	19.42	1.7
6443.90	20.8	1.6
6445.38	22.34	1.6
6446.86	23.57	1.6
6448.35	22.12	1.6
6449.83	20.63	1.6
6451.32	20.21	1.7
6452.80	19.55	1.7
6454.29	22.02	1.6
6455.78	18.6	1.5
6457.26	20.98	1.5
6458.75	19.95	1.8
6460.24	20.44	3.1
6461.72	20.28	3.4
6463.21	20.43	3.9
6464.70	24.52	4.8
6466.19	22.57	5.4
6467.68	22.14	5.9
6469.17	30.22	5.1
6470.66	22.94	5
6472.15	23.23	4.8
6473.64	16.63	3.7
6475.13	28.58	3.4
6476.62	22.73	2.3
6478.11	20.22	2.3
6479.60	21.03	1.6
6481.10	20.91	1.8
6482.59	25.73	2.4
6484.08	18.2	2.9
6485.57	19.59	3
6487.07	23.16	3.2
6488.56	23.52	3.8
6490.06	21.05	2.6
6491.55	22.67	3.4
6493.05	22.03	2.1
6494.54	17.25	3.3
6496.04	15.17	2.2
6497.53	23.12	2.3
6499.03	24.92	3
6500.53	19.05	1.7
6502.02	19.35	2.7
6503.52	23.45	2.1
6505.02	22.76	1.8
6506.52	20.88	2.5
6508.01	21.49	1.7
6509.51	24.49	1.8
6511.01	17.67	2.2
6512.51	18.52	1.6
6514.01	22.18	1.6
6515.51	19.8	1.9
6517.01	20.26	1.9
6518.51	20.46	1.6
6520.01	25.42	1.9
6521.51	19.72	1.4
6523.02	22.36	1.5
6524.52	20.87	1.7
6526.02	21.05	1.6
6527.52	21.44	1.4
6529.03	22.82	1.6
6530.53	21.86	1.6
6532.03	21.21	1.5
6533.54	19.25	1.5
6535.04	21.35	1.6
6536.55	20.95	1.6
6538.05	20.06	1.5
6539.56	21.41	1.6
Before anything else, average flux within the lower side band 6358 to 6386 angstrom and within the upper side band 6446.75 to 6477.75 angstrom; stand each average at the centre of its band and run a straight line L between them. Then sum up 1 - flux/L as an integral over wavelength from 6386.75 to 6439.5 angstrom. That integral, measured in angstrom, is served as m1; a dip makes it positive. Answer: 1.4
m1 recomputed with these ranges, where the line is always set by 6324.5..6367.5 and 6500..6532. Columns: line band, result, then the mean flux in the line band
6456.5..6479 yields -1.3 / 22.4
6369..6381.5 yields 0.0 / 21.1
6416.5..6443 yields 0.3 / 20.9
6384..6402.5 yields -0.1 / 21.3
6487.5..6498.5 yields 0.2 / 20.8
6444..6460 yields 0.2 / 21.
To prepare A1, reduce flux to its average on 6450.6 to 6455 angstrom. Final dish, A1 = 20.6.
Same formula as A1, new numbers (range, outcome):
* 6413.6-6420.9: 22.2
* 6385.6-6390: 20.2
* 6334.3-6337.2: 19.5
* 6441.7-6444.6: 20.1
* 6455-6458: 19.8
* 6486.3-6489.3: 23.3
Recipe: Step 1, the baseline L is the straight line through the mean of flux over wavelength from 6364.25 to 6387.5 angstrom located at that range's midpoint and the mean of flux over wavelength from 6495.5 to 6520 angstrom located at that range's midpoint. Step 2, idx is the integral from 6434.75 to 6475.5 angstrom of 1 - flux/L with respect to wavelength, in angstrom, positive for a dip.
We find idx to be -1.2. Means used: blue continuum 21.1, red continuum 21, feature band 21.7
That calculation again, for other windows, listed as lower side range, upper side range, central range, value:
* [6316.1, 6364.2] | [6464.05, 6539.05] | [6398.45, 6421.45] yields -0.1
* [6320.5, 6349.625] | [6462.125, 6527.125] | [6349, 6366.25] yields 0.0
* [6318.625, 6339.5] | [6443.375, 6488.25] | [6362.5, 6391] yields 0.1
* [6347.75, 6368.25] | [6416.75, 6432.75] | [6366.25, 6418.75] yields -0.6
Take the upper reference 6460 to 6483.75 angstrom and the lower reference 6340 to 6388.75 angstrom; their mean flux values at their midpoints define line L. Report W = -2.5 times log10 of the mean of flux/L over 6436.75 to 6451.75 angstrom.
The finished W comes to 0.048 mag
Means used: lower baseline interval 21.2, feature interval 21.3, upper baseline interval 22.6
